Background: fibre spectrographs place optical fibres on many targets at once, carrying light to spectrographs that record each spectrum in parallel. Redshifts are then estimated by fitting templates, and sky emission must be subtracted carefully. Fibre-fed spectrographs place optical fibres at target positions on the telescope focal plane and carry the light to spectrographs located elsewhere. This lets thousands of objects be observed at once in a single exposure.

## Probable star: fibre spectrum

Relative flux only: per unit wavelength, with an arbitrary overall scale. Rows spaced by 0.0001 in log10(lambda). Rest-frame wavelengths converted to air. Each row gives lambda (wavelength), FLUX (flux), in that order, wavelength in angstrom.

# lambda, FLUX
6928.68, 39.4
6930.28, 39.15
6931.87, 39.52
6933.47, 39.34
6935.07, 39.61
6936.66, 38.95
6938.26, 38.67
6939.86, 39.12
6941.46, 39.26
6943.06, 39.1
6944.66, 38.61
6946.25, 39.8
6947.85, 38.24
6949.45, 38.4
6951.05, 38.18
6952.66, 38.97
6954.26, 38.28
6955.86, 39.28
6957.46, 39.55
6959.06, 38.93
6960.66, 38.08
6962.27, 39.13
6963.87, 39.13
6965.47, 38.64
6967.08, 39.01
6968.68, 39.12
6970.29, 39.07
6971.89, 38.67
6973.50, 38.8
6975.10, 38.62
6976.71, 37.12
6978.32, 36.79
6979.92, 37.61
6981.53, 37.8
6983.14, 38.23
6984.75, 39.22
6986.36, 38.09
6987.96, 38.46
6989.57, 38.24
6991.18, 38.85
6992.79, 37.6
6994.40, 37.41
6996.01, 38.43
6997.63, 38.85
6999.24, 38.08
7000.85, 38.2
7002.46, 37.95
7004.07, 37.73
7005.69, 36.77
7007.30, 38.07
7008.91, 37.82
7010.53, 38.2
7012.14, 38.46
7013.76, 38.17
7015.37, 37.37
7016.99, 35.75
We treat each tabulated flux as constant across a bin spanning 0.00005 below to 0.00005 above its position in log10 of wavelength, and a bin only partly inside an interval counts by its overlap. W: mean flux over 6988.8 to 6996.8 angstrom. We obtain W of 38.1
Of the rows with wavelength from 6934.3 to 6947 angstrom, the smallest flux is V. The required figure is 38.61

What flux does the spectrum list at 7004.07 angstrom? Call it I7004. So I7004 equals 37.73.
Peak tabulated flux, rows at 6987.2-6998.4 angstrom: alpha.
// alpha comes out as 38.85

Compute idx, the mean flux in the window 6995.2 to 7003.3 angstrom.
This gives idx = 38.3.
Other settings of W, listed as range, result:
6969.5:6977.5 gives 38.5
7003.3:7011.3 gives 37.7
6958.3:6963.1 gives 38.7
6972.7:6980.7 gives 37.8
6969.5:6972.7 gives 38.9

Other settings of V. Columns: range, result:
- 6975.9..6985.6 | 36.79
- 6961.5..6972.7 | 38.64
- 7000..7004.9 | 37.73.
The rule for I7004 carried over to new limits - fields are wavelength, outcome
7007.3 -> 38.07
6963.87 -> 39.13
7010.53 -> 38.2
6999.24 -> 38.08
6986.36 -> 38.09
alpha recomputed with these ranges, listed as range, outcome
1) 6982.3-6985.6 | 39.22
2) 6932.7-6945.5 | 39.61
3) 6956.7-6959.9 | 39.55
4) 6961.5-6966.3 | 39.13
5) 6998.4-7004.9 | 38.2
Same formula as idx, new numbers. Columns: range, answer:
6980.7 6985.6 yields 38.3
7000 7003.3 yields 38.1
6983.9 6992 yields 38.6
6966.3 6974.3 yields 38.9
